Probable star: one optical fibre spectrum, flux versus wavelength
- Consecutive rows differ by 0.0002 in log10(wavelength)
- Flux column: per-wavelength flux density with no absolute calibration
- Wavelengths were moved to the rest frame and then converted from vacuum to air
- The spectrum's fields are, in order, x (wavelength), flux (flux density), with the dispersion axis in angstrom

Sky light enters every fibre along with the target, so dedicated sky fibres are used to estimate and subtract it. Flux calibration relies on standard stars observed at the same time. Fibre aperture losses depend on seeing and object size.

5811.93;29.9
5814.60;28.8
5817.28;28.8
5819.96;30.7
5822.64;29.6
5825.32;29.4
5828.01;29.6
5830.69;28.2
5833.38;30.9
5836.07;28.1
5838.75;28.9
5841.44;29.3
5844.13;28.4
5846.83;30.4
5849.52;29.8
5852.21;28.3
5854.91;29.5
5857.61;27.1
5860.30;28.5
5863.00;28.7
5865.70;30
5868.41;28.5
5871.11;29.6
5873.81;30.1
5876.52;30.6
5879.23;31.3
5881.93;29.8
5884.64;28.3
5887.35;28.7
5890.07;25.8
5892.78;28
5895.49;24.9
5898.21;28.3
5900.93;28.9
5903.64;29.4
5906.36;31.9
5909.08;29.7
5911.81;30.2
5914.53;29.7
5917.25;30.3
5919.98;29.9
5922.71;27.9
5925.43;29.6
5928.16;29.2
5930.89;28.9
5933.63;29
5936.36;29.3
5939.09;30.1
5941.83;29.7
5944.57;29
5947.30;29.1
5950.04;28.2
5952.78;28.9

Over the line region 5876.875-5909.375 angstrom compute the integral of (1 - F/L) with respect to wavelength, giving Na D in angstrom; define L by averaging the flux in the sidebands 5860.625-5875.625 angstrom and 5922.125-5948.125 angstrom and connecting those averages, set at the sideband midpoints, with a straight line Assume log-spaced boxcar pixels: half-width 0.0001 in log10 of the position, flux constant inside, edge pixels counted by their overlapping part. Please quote 0.6 angstrom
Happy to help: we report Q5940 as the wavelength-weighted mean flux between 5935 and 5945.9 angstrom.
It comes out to 29.5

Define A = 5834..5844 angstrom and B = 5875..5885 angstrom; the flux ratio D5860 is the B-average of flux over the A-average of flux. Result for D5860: 1.0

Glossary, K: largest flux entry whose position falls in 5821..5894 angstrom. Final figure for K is 31.3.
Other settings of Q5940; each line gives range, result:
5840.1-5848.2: 29.4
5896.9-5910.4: 29.7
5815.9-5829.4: 29.6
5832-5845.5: 29.1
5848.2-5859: 28.7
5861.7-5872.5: 29.2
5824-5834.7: 29.5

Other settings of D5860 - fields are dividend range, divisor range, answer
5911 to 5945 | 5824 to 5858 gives 1.01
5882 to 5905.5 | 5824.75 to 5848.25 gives 0.96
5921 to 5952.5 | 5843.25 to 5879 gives 0.99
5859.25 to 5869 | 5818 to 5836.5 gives 0.98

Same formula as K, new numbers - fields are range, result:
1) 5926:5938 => 29.3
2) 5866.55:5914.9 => 31.9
